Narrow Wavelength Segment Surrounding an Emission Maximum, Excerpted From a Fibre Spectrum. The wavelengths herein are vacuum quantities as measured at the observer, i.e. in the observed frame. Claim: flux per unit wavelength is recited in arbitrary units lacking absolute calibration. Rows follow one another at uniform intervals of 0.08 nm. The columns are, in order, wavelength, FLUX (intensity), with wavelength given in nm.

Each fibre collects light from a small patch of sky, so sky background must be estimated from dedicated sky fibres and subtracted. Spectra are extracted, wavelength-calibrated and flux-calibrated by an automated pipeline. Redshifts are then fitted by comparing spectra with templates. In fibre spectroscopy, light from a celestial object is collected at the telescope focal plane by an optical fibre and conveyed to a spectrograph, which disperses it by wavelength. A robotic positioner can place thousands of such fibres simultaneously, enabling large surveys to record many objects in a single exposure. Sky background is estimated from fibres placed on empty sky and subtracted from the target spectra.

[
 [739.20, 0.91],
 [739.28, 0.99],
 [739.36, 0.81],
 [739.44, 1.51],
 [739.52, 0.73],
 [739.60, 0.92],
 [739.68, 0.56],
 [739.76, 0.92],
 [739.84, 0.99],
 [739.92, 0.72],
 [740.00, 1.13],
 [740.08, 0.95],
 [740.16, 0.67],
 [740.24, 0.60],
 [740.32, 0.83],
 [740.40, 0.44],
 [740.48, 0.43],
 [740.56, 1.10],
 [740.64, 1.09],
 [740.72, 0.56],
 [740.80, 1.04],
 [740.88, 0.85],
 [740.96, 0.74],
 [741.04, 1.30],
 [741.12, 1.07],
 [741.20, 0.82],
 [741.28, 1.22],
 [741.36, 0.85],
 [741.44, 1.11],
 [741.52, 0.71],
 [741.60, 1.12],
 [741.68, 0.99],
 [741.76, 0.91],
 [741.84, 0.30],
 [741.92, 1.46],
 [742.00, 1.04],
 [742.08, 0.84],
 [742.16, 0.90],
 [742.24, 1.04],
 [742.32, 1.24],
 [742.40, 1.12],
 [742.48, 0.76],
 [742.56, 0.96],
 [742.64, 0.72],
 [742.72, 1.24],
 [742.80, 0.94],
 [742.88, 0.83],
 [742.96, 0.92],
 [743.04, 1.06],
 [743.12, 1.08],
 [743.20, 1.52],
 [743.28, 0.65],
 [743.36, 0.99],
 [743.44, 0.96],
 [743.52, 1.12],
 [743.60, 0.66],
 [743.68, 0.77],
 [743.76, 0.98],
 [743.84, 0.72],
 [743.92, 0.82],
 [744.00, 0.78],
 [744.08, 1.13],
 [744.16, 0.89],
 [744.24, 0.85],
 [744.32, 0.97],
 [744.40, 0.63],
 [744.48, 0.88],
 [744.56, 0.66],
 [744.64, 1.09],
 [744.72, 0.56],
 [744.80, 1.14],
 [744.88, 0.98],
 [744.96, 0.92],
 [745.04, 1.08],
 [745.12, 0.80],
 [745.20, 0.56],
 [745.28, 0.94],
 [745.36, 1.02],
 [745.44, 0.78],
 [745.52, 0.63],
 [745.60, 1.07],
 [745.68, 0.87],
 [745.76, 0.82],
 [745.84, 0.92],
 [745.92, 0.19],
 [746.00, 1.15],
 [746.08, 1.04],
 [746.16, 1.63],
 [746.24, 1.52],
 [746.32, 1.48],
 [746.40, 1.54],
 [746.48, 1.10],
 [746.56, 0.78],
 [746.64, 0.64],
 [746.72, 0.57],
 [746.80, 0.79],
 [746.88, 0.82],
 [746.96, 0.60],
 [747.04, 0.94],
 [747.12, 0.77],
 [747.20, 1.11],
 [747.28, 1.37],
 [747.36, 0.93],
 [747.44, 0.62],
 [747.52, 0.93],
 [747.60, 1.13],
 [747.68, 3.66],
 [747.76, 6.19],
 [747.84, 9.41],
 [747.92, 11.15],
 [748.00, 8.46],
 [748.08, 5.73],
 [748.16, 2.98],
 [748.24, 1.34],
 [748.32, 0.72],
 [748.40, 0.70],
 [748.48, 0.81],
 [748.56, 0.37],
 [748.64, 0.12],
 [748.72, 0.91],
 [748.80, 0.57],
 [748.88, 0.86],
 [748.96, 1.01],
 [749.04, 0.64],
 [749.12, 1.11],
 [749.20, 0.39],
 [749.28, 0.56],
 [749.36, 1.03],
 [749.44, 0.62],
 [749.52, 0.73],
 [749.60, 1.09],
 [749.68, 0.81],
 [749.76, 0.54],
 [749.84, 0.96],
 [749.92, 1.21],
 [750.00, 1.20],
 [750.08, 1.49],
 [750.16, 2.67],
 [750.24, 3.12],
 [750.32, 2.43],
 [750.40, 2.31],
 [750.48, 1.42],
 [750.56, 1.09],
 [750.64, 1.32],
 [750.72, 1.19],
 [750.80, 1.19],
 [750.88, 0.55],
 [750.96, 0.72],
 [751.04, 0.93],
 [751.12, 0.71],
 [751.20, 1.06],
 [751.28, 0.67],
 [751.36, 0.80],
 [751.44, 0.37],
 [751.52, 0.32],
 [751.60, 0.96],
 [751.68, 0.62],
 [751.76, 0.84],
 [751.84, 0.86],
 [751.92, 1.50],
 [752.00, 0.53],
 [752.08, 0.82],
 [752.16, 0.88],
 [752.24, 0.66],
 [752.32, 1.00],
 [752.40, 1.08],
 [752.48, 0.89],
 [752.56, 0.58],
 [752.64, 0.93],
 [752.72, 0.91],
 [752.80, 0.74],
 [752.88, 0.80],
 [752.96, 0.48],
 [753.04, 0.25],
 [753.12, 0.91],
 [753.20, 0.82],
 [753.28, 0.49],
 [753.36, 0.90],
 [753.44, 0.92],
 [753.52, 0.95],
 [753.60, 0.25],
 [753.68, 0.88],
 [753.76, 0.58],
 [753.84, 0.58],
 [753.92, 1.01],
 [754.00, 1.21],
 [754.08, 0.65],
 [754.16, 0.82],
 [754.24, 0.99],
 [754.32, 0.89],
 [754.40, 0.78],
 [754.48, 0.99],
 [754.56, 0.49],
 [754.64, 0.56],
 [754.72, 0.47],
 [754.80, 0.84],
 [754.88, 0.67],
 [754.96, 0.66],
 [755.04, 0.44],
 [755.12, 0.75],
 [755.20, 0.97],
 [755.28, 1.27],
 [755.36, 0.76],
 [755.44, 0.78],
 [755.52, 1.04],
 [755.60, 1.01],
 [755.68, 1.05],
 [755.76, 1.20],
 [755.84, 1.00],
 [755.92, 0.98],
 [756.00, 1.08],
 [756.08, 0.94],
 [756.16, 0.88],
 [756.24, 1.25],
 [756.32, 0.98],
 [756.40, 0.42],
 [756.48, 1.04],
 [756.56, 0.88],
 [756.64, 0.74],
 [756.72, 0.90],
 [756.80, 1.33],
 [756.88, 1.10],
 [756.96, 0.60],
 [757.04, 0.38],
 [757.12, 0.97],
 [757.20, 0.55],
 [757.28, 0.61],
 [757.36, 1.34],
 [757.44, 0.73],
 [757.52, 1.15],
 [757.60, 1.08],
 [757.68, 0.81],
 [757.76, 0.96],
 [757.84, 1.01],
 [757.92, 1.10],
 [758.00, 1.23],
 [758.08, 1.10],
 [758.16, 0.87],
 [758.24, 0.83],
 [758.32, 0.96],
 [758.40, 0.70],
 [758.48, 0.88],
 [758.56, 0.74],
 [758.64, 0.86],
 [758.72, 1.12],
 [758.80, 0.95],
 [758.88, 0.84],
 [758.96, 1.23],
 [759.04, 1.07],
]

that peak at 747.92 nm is Halpha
